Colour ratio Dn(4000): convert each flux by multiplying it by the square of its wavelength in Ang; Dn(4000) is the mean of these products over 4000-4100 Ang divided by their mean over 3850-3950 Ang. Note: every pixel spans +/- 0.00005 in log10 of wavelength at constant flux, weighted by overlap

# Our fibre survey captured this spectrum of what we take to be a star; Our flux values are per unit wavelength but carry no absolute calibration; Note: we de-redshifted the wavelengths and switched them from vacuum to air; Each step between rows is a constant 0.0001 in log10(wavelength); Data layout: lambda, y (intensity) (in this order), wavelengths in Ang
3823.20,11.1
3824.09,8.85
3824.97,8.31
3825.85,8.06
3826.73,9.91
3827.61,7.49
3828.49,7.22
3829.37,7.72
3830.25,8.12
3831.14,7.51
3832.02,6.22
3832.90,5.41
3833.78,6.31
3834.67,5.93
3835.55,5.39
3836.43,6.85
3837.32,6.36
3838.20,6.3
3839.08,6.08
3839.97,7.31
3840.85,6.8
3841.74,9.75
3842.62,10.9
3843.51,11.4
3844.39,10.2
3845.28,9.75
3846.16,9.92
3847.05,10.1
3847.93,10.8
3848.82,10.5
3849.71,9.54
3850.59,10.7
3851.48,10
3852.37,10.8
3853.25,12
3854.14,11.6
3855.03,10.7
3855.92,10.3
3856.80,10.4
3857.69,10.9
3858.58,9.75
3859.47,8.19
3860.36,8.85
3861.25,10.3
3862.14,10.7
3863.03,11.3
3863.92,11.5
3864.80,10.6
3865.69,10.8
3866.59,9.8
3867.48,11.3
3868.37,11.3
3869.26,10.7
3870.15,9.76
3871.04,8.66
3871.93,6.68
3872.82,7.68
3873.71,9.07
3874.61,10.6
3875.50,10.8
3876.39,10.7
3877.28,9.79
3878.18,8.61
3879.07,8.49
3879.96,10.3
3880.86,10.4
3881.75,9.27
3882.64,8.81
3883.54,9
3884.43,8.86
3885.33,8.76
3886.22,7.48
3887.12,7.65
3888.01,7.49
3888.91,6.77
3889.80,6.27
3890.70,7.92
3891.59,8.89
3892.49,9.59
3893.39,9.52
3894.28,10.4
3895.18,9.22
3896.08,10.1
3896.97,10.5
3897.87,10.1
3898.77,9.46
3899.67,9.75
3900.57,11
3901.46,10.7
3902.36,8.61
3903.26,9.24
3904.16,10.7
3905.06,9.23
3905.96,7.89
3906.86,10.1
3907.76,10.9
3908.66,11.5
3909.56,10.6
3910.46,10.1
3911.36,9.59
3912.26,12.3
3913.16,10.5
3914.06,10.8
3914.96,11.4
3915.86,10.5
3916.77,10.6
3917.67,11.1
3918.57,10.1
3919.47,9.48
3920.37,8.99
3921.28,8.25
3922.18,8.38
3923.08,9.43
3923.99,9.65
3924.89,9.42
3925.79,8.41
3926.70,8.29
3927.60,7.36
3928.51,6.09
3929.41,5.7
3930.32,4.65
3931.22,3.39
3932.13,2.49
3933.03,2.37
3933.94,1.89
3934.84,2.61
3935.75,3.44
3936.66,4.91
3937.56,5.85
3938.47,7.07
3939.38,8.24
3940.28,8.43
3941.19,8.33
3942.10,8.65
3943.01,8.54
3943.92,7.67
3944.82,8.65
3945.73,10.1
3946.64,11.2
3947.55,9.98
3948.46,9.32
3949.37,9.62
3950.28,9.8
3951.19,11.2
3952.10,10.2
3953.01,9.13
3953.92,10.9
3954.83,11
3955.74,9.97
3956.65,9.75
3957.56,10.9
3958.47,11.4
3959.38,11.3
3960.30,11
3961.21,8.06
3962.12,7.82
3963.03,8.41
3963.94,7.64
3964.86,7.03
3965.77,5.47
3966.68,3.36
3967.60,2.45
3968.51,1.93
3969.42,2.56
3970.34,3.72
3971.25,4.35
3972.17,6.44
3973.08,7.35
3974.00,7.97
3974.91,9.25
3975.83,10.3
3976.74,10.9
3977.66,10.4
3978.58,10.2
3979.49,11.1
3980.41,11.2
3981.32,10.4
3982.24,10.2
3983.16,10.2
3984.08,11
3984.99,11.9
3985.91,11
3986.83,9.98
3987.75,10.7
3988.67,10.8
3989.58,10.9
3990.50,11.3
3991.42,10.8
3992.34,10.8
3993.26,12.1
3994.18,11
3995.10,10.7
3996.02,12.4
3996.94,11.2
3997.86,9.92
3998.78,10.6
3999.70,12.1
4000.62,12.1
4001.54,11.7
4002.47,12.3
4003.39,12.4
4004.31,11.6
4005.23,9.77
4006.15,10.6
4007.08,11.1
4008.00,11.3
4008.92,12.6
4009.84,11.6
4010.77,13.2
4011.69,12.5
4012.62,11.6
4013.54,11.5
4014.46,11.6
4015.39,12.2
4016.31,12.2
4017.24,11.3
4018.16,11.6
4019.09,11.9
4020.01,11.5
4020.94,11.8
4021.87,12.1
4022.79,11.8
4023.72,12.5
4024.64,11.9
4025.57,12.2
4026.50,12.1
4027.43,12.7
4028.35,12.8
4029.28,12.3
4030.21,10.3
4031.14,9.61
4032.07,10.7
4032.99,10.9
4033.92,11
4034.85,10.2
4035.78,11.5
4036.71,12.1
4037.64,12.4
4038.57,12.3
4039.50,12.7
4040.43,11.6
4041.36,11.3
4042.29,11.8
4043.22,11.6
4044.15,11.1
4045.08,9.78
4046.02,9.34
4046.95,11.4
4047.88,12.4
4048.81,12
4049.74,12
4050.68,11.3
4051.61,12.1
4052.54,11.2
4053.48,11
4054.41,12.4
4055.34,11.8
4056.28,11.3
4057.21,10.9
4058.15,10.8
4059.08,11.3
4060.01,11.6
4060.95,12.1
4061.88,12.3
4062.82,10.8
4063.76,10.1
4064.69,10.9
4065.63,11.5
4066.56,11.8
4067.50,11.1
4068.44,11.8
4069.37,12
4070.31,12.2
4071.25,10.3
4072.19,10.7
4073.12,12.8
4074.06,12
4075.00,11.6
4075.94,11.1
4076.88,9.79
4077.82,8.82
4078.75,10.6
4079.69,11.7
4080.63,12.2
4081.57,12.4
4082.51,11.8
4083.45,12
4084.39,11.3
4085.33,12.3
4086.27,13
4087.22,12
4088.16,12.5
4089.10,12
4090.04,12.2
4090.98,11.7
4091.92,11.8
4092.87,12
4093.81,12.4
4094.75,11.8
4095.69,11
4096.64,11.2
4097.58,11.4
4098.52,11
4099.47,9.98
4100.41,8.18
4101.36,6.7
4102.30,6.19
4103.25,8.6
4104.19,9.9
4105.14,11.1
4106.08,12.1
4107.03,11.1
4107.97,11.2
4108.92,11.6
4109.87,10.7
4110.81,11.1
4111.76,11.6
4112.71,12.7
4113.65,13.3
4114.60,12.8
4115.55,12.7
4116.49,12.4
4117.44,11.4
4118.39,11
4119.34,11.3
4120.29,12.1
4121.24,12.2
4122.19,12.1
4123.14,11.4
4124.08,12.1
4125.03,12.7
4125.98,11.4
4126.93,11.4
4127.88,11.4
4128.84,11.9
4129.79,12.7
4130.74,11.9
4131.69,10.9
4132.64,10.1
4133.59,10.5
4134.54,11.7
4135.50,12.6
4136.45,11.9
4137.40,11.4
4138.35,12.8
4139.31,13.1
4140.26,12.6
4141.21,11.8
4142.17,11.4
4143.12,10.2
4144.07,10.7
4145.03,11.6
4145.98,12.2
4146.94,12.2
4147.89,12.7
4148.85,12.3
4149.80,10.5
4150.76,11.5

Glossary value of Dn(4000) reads 1.38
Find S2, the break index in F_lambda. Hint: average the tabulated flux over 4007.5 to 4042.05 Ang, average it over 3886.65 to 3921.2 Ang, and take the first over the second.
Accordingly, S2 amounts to 1.21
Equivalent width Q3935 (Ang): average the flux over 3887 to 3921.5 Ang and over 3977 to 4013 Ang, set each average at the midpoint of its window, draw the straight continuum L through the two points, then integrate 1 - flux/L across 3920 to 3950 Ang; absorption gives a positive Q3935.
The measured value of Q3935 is 8.87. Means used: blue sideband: 9.72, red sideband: 11.2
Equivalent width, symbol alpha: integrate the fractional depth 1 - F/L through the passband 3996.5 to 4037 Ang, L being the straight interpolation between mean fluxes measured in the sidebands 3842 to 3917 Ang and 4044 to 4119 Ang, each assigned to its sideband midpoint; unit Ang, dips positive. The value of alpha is -2.8 Ang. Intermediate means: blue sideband 9.87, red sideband 11.3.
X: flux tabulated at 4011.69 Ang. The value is 12.5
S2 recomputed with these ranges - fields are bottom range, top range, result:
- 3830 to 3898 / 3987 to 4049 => 1.25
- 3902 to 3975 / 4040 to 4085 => 1.39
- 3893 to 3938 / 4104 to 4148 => 1.37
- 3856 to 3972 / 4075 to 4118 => 1.29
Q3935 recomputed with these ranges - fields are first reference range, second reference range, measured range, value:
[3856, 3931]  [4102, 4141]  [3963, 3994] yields 4.8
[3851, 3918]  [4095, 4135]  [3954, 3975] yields 5.9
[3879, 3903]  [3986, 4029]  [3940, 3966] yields 2.5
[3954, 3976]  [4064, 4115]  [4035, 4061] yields -4.0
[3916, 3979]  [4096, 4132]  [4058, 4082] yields -2.4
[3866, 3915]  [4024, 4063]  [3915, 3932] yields 2.9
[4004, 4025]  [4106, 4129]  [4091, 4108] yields 2.0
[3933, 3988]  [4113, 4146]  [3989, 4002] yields -3.1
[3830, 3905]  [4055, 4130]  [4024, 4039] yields -1.1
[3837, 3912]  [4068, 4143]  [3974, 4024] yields -3.1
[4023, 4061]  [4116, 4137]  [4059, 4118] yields 1.5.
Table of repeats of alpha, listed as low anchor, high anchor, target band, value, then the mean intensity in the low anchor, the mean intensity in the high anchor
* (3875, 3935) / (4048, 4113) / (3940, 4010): 1.3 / 8.82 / 11.3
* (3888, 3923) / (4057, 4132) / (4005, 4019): -1.3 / 9.73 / 11.4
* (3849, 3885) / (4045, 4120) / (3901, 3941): 8.1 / 9.99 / 11.3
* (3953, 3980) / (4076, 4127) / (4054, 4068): -1.4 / 8.06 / 11.3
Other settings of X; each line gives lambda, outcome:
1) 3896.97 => 10.5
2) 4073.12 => 12.8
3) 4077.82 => 8.82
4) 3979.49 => 11.1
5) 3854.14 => 11.6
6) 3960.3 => 11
